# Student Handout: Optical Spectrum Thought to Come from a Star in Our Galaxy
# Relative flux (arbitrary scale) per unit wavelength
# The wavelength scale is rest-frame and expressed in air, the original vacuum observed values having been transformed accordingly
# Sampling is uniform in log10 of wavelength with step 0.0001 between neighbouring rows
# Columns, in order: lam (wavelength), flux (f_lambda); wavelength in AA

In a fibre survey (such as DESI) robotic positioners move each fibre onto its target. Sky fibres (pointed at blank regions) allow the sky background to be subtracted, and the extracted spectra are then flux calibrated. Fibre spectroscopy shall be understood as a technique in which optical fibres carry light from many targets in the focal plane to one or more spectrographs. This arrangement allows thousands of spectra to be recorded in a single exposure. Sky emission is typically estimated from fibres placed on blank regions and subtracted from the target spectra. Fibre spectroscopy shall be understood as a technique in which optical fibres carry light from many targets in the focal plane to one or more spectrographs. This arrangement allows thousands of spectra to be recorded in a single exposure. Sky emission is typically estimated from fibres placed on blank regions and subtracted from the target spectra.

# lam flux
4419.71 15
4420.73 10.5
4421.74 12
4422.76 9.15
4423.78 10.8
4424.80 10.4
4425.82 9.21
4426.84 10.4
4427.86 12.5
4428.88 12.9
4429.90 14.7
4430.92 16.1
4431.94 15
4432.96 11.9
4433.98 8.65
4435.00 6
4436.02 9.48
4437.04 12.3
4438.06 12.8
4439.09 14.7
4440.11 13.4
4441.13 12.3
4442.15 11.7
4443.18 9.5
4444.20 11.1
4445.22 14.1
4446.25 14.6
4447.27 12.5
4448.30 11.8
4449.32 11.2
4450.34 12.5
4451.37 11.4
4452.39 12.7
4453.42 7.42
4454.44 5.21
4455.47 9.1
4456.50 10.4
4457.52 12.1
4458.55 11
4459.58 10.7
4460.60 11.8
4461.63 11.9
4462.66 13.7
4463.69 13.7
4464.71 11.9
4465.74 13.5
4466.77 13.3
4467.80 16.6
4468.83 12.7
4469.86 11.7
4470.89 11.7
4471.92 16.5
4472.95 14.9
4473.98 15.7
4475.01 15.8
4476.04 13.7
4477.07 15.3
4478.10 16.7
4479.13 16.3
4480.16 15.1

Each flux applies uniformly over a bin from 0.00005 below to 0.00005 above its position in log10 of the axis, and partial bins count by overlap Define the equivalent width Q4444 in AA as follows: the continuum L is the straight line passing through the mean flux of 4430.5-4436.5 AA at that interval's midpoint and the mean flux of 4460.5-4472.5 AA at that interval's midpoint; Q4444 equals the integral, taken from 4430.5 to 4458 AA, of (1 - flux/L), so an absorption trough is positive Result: 0.74 AA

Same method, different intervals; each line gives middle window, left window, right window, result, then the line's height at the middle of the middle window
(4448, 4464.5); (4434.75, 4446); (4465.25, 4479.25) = 2.7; 13.2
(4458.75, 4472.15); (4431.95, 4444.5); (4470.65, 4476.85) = 1.1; 14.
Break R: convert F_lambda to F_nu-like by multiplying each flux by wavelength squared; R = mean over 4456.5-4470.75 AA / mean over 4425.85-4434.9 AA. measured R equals 1.04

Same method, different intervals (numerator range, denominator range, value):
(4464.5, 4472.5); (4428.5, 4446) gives 1.13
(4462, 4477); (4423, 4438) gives 1.24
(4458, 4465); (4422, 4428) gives 1.19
